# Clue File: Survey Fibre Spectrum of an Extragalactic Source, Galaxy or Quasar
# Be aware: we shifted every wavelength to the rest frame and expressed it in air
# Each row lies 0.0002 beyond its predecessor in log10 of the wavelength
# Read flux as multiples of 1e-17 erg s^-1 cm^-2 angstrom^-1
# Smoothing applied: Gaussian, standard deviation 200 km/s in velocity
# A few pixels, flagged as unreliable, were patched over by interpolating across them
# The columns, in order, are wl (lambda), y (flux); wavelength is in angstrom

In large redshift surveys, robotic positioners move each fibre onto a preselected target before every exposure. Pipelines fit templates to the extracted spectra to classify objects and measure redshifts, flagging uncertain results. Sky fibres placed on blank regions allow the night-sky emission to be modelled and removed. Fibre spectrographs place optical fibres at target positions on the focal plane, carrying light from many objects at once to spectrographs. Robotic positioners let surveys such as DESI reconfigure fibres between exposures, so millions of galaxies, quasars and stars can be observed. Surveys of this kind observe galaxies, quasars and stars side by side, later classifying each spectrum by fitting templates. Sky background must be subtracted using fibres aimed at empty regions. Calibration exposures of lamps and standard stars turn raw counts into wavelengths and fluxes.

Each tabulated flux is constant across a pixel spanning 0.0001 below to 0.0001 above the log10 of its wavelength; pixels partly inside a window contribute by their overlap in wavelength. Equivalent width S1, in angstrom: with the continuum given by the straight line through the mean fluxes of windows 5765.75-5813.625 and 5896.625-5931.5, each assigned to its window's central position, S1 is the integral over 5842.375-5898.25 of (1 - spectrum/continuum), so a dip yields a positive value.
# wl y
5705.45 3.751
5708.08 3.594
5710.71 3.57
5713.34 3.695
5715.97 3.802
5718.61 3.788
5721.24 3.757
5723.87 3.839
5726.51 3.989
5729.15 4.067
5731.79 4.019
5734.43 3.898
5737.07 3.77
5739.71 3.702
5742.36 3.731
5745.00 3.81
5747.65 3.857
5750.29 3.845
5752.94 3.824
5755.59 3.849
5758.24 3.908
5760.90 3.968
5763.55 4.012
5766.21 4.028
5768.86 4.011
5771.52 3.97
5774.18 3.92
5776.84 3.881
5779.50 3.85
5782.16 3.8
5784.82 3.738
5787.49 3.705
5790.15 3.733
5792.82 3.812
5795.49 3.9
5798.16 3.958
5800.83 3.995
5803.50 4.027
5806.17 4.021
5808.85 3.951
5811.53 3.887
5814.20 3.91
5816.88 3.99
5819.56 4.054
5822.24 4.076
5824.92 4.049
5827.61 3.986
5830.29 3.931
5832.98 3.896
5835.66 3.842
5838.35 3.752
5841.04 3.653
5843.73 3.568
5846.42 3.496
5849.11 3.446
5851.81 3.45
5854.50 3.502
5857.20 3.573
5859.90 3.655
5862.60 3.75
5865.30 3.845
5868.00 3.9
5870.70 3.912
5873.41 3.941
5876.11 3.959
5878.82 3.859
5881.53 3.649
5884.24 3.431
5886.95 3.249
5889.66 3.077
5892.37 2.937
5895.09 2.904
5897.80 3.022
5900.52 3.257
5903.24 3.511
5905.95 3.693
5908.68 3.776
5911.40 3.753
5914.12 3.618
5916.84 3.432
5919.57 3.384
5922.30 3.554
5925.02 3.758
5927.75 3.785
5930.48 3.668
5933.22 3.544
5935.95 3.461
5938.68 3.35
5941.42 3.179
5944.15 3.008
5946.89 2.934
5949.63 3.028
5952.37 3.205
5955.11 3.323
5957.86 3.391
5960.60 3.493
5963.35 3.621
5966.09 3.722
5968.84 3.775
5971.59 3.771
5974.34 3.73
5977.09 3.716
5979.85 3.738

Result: 2.1 angstrom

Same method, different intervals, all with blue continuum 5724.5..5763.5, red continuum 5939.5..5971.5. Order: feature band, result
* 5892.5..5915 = 0.44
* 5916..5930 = -0.66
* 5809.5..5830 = -1.66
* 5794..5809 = -0.97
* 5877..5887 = -0.20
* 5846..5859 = 0.39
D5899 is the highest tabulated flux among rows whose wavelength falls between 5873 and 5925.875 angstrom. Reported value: 3.959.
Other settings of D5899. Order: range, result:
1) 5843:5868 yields 3.9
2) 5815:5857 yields 4.076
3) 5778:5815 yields 4.027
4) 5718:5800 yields 4.067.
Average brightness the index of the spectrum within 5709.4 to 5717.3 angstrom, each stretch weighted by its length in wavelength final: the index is 3.69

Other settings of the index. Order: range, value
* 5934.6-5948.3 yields 3.19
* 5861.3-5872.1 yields 3.85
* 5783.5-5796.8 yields 3.78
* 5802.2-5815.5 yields 3.96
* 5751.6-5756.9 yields 3.84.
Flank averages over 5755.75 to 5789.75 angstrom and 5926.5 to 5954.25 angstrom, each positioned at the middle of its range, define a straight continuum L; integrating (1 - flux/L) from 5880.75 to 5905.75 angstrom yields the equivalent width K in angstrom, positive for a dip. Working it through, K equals 1.72 angstrom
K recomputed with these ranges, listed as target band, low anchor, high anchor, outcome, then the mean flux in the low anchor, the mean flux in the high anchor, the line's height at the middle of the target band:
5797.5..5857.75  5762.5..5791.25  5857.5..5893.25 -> -1.2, 3.88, 3.64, 3.75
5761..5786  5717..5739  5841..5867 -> -0.9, 3.88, 3.6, 3.78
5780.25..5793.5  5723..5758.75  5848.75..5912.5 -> 0.0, 3.86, 3.54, 3.76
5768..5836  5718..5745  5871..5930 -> -3.8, 3.86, 3.51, 3.71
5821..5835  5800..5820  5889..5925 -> -0.4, 3.98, 3.4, 3.87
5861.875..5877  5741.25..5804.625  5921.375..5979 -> -0.9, 3.88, 3.48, 3.66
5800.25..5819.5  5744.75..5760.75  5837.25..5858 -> -1.6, 3.86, 3.55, 3.67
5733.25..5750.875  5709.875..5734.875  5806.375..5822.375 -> 0.3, 3.85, 3.97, 3.87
